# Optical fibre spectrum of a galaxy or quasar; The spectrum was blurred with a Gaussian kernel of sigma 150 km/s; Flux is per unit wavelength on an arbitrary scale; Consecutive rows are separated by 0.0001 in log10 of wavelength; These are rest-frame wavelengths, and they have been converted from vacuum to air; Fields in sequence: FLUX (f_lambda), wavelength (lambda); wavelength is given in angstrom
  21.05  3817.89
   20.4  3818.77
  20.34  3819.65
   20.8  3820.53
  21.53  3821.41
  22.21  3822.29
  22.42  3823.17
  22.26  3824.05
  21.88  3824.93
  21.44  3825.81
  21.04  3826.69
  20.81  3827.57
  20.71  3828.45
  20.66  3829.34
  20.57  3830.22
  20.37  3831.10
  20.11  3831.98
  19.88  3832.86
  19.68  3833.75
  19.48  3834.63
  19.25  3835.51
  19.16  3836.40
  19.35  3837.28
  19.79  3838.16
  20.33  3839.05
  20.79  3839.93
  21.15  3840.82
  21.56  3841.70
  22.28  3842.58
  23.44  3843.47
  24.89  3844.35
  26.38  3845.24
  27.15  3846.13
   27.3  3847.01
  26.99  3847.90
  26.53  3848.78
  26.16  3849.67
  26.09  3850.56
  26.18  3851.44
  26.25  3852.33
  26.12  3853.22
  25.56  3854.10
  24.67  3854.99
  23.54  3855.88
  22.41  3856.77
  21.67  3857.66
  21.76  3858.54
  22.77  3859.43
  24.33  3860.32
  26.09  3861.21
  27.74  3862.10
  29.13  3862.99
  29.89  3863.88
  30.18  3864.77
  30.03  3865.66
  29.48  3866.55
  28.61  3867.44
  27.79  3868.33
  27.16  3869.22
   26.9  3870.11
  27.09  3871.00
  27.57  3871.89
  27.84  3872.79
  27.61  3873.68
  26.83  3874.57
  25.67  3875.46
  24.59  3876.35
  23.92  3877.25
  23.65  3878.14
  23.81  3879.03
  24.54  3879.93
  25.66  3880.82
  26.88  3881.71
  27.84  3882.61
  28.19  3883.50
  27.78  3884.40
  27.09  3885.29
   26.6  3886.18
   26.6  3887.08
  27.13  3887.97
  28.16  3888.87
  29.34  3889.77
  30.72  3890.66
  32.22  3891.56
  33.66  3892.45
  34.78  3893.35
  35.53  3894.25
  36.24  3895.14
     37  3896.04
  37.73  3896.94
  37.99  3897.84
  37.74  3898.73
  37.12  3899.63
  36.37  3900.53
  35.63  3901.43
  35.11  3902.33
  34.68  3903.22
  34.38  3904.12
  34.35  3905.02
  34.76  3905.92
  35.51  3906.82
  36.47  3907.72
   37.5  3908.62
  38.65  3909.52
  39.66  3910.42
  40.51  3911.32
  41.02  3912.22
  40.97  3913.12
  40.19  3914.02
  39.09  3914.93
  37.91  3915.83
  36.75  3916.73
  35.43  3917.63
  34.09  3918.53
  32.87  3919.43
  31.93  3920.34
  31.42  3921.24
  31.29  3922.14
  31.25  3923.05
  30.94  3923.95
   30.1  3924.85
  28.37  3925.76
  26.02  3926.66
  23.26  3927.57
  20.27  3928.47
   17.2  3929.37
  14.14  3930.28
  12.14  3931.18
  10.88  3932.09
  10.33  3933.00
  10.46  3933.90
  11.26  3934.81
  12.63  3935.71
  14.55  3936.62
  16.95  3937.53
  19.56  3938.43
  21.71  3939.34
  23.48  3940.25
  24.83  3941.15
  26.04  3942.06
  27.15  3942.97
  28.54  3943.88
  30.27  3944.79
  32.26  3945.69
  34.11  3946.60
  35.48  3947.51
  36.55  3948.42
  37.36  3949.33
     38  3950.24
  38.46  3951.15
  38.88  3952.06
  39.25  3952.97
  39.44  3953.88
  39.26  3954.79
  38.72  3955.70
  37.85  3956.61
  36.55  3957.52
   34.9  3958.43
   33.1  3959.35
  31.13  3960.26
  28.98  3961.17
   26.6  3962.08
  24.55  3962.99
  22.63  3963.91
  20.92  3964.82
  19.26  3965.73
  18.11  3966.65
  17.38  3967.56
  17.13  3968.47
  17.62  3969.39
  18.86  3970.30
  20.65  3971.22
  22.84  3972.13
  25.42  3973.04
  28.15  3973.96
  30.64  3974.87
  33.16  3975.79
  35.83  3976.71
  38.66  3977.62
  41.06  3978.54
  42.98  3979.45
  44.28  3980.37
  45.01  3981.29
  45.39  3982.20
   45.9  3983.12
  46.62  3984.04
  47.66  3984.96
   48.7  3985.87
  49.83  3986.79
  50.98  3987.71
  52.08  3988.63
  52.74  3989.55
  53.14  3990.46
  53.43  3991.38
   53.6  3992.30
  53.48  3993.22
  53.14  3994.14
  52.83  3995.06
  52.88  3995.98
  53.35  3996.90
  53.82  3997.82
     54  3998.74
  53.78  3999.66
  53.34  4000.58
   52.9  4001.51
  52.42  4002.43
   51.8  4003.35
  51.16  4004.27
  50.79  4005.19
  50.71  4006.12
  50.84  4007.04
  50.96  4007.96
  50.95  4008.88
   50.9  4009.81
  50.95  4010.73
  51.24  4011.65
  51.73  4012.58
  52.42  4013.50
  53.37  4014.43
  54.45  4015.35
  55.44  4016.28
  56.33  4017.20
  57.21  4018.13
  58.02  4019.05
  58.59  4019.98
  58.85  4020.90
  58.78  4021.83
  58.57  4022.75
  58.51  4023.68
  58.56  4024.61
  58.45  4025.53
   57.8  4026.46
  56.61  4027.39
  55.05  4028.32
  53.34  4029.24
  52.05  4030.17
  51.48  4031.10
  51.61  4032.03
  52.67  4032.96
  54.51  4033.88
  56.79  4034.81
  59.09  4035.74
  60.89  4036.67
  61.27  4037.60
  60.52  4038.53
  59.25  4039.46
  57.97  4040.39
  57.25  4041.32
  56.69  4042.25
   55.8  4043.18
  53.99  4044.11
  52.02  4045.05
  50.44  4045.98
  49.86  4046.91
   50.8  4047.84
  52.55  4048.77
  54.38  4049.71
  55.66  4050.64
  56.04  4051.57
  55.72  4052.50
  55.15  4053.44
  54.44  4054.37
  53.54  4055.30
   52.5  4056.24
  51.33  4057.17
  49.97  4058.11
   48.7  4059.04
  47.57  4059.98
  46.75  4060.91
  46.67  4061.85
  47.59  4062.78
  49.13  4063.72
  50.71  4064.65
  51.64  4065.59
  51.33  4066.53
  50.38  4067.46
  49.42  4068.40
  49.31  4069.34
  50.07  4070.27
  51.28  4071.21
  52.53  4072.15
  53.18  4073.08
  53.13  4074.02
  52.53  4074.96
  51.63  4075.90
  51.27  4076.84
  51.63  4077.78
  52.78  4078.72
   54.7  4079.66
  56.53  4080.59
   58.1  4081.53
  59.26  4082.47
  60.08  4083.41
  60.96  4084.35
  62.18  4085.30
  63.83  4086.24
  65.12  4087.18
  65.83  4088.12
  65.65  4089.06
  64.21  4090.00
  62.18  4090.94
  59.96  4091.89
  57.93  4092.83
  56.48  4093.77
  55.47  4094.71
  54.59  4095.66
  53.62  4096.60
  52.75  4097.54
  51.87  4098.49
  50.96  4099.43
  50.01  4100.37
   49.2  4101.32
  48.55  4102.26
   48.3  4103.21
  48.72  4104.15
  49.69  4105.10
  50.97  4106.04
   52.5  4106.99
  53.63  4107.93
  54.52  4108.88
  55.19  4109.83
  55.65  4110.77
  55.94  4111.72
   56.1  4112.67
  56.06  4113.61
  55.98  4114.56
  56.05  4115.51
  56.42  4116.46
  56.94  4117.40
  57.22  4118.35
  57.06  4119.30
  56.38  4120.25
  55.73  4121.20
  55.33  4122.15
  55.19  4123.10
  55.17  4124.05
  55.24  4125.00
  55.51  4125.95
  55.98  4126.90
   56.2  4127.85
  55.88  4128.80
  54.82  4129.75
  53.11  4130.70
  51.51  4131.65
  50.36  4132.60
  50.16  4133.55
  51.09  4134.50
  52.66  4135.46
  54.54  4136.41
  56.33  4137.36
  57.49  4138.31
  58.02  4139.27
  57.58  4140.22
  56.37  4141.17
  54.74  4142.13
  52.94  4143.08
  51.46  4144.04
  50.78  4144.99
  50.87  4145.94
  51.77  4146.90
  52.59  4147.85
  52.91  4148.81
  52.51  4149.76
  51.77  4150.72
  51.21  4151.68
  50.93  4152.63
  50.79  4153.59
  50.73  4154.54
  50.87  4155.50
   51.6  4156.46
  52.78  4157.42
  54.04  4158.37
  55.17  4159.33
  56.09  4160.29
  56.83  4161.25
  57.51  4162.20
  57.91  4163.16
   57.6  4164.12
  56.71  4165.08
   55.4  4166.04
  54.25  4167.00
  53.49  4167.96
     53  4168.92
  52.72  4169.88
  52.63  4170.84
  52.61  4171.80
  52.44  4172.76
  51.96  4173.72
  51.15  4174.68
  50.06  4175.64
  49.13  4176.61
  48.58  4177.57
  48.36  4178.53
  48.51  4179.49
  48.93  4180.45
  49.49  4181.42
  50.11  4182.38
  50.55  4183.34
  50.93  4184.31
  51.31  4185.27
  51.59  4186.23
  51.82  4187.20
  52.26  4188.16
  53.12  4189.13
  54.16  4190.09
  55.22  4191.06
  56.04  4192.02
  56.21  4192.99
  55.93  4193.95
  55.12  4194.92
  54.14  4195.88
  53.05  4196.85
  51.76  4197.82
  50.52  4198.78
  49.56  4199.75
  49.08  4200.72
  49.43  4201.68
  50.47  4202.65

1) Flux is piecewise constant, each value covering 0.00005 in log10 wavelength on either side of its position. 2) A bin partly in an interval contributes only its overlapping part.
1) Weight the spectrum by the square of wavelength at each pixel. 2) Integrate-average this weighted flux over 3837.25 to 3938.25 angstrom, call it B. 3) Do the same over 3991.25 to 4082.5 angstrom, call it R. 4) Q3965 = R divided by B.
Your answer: 2.06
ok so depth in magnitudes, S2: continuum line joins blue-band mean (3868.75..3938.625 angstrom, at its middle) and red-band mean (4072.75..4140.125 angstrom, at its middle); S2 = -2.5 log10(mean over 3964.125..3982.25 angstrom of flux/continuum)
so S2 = 0.31 mag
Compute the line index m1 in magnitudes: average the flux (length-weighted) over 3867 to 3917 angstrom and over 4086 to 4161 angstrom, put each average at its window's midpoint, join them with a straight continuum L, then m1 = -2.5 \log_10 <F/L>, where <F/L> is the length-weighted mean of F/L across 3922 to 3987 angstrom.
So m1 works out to 0.30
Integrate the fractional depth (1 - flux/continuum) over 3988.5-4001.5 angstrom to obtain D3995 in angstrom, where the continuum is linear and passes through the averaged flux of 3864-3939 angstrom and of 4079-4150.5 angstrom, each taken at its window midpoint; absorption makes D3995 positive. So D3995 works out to -4.1 angstrom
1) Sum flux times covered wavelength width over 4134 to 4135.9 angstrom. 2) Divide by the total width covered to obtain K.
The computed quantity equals 51.7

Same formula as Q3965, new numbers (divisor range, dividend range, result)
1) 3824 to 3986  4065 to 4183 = 2.11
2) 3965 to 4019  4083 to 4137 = 1.31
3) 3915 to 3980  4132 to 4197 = 2.12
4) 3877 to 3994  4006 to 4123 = 1.81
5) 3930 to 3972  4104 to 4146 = 2.30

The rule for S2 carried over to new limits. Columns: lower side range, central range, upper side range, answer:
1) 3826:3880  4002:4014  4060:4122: -0.17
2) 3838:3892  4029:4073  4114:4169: -0.18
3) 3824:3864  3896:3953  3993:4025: 0.23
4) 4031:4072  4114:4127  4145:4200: -0.06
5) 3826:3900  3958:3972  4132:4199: 0.44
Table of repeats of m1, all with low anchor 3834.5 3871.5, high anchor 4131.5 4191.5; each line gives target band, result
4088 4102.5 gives -0.20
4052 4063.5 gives -0.17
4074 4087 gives -0.24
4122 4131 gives -0.12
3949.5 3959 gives -0.12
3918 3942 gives 0.39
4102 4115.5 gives -0.11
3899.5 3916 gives -0.24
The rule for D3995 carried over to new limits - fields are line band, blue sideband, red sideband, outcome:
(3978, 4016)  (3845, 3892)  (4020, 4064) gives -2.83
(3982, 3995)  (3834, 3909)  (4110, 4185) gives -3.96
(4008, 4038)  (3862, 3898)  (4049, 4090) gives -4.72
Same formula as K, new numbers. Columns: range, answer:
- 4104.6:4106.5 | 50.3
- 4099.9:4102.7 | 49.3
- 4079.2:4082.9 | 57.3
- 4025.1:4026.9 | 58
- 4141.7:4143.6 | 53.7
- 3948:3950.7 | 37.3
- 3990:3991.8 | 53.5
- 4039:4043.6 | 57.4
